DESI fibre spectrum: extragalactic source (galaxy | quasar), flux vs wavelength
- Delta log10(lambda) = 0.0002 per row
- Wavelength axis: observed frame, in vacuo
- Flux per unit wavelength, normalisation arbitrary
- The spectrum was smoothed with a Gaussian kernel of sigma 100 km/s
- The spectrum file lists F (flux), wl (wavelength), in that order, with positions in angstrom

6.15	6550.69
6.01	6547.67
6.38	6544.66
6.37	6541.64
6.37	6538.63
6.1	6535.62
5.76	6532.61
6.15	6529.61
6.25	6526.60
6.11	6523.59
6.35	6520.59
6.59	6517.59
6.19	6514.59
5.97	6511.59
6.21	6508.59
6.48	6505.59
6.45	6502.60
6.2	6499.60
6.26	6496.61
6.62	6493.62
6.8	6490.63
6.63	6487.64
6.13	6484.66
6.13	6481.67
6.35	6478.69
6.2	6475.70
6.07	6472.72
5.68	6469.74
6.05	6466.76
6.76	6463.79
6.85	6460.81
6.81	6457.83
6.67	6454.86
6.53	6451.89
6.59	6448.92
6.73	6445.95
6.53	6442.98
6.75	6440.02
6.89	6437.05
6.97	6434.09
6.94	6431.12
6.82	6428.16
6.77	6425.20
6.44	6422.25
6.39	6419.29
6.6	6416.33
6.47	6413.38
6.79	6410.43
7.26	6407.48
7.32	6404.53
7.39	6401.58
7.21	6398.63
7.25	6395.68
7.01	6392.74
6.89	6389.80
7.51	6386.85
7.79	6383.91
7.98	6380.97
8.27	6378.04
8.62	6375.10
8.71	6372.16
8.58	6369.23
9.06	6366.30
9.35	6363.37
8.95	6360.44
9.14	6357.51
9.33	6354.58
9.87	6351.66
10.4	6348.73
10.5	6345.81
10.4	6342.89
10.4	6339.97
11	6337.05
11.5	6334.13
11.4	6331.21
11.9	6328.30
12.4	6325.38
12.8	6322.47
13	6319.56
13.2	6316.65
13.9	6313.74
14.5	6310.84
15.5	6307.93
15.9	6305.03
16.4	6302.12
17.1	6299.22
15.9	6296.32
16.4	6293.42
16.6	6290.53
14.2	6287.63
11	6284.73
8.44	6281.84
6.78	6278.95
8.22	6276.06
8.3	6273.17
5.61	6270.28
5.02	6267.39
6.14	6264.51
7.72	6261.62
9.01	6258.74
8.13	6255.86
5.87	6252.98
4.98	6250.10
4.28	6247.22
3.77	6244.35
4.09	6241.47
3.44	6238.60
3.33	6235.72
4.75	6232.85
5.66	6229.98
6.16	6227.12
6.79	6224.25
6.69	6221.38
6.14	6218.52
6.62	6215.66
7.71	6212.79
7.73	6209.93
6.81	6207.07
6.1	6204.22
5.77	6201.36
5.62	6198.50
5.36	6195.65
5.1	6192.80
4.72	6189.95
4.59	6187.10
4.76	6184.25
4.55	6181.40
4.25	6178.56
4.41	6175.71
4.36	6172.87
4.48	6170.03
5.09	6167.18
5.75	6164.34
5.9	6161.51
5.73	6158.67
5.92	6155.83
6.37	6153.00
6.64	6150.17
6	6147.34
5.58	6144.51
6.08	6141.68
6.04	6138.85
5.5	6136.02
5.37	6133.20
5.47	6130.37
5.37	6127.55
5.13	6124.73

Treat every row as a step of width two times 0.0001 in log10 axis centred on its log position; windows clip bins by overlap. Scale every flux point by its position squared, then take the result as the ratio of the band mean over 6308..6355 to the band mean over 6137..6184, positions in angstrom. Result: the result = 2.30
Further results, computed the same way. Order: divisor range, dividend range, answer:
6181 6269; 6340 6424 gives 1.49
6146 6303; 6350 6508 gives 1.08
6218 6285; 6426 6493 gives 1.13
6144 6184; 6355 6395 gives 1.66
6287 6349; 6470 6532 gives 0.49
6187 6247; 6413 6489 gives 1.26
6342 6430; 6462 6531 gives 0.81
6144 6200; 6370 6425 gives 1.50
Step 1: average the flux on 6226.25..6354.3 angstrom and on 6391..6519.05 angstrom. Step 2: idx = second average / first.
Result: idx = 0.66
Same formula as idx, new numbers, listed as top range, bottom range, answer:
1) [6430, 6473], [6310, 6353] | 0.56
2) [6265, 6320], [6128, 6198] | 2.31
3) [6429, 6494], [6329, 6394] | 0.71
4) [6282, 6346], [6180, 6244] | 2.42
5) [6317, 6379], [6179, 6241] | 1.85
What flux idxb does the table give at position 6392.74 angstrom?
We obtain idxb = 7.01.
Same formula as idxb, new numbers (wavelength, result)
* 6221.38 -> 6.69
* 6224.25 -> 6.79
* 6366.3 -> 9.06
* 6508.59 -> 6.21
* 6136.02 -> 5.5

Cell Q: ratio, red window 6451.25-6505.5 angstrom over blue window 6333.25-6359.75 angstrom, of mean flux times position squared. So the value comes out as 0.65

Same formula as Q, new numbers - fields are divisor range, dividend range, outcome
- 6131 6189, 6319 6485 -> 1.61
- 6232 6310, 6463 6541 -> 0.73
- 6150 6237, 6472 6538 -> 1.24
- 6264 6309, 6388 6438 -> 0.61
